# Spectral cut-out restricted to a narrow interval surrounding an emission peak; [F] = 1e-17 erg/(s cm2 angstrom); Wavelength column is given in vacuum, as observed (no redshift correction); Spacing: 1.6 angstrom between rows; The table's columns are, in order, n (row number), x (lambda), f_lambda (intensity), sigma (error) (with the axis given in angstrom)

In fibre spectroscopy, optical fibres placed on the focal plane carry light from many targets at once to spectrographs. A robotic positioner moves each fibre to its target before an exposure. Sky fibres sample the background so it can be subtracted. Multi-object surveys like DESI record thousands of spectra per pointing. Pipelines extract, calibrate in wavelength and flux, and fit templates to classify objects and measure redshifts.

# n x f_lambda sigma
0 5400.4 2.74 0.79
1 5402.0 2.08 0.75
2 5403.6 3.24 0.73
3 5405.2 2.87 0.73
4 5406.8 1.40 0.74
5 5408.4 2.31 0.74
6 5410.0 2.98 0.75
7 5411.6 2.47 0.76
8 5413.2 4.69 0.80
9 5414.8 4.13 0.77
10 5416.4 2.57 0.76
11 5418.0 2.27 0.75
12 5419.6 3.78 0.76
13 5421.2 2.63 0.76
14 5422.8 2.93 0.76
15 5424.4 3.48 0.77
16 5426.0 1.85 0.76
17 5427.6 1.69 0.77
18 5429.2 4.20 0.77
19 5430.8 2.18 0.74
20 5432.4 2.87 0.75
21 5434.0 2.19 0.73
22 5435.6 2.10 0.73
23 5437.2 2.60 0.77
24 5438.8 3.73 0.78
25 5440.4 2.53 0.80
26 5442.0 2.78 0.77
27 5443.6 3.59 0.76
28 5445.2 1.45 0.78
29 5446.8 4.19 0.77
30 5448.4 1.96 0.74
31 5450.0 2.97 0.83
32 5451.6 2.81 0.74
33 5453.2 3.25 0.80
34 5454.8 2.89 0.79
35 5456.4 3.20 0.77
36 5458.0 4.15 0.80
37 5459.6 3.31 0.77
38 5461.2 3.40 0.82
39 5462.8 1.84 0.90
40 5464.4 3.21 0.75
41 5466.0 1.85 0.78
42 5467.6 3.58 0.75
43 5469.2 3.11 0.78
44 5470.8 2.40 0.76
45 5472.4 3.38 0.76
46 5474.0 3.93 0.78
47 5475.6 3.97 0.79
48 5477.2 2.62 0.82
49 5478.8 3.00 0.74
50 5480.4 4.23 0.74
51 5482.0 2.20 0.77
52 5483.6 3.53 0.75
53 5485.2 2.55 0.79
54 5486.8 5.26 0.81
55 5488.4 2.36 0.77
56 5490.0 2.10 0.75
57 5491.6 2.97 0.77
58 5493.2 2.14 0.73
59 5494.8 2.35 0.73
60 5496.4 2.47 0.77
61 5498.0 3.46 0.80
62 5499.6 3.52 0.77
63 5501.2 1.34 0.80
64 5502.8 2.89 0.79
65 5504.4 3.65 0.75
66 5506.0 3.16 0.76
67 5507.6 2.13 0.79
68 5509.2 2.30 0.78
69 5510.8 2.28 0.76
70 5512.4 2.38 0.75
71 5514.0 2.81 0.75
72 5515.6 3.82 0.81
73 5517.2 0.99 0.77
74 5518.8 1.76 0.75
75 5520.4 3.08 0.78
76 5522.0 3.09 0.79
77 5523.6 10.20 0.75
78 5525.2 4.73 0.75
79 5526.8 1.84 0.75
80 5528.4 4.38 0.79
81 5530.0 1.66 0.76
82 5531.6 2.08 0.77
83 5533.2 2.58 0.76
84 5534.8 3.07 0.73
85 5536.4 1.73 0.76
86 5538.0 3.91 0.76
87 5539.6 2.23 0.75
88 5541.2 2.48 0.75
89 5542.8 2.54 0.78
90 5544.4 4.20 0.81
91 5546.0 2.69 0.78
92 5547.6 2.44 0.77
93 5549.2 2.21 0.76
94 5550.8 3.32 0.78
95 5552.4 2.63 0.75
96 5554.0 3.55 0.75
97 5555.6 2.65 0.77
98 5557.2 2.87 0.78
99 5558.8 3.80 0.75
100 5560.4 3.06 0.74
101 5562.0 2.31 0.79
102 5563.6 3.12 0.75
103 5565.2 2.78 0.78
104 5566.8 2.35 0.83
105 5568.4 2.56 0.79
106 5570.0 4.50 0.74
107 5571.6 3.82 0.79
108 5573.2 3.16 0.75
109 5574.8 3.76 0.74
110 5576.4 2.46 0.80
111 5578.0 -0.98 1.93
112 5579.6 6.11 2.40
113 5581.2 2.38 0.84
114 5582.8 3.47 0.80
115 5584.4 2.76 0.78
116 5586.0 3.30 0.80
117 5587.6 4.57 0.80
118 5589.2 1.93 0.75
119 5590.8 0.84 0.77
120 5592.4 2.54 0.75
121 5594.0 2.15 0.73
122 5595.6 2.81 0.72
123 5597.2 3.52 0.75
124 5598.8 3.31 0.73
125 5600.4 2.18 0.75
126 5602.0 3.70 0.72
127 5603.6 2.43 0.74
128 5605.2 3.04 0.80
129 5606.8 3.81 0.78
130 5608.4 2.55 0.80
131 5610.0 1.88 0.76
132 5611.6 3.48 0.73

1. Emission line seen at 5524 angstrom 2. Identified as Hbeta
